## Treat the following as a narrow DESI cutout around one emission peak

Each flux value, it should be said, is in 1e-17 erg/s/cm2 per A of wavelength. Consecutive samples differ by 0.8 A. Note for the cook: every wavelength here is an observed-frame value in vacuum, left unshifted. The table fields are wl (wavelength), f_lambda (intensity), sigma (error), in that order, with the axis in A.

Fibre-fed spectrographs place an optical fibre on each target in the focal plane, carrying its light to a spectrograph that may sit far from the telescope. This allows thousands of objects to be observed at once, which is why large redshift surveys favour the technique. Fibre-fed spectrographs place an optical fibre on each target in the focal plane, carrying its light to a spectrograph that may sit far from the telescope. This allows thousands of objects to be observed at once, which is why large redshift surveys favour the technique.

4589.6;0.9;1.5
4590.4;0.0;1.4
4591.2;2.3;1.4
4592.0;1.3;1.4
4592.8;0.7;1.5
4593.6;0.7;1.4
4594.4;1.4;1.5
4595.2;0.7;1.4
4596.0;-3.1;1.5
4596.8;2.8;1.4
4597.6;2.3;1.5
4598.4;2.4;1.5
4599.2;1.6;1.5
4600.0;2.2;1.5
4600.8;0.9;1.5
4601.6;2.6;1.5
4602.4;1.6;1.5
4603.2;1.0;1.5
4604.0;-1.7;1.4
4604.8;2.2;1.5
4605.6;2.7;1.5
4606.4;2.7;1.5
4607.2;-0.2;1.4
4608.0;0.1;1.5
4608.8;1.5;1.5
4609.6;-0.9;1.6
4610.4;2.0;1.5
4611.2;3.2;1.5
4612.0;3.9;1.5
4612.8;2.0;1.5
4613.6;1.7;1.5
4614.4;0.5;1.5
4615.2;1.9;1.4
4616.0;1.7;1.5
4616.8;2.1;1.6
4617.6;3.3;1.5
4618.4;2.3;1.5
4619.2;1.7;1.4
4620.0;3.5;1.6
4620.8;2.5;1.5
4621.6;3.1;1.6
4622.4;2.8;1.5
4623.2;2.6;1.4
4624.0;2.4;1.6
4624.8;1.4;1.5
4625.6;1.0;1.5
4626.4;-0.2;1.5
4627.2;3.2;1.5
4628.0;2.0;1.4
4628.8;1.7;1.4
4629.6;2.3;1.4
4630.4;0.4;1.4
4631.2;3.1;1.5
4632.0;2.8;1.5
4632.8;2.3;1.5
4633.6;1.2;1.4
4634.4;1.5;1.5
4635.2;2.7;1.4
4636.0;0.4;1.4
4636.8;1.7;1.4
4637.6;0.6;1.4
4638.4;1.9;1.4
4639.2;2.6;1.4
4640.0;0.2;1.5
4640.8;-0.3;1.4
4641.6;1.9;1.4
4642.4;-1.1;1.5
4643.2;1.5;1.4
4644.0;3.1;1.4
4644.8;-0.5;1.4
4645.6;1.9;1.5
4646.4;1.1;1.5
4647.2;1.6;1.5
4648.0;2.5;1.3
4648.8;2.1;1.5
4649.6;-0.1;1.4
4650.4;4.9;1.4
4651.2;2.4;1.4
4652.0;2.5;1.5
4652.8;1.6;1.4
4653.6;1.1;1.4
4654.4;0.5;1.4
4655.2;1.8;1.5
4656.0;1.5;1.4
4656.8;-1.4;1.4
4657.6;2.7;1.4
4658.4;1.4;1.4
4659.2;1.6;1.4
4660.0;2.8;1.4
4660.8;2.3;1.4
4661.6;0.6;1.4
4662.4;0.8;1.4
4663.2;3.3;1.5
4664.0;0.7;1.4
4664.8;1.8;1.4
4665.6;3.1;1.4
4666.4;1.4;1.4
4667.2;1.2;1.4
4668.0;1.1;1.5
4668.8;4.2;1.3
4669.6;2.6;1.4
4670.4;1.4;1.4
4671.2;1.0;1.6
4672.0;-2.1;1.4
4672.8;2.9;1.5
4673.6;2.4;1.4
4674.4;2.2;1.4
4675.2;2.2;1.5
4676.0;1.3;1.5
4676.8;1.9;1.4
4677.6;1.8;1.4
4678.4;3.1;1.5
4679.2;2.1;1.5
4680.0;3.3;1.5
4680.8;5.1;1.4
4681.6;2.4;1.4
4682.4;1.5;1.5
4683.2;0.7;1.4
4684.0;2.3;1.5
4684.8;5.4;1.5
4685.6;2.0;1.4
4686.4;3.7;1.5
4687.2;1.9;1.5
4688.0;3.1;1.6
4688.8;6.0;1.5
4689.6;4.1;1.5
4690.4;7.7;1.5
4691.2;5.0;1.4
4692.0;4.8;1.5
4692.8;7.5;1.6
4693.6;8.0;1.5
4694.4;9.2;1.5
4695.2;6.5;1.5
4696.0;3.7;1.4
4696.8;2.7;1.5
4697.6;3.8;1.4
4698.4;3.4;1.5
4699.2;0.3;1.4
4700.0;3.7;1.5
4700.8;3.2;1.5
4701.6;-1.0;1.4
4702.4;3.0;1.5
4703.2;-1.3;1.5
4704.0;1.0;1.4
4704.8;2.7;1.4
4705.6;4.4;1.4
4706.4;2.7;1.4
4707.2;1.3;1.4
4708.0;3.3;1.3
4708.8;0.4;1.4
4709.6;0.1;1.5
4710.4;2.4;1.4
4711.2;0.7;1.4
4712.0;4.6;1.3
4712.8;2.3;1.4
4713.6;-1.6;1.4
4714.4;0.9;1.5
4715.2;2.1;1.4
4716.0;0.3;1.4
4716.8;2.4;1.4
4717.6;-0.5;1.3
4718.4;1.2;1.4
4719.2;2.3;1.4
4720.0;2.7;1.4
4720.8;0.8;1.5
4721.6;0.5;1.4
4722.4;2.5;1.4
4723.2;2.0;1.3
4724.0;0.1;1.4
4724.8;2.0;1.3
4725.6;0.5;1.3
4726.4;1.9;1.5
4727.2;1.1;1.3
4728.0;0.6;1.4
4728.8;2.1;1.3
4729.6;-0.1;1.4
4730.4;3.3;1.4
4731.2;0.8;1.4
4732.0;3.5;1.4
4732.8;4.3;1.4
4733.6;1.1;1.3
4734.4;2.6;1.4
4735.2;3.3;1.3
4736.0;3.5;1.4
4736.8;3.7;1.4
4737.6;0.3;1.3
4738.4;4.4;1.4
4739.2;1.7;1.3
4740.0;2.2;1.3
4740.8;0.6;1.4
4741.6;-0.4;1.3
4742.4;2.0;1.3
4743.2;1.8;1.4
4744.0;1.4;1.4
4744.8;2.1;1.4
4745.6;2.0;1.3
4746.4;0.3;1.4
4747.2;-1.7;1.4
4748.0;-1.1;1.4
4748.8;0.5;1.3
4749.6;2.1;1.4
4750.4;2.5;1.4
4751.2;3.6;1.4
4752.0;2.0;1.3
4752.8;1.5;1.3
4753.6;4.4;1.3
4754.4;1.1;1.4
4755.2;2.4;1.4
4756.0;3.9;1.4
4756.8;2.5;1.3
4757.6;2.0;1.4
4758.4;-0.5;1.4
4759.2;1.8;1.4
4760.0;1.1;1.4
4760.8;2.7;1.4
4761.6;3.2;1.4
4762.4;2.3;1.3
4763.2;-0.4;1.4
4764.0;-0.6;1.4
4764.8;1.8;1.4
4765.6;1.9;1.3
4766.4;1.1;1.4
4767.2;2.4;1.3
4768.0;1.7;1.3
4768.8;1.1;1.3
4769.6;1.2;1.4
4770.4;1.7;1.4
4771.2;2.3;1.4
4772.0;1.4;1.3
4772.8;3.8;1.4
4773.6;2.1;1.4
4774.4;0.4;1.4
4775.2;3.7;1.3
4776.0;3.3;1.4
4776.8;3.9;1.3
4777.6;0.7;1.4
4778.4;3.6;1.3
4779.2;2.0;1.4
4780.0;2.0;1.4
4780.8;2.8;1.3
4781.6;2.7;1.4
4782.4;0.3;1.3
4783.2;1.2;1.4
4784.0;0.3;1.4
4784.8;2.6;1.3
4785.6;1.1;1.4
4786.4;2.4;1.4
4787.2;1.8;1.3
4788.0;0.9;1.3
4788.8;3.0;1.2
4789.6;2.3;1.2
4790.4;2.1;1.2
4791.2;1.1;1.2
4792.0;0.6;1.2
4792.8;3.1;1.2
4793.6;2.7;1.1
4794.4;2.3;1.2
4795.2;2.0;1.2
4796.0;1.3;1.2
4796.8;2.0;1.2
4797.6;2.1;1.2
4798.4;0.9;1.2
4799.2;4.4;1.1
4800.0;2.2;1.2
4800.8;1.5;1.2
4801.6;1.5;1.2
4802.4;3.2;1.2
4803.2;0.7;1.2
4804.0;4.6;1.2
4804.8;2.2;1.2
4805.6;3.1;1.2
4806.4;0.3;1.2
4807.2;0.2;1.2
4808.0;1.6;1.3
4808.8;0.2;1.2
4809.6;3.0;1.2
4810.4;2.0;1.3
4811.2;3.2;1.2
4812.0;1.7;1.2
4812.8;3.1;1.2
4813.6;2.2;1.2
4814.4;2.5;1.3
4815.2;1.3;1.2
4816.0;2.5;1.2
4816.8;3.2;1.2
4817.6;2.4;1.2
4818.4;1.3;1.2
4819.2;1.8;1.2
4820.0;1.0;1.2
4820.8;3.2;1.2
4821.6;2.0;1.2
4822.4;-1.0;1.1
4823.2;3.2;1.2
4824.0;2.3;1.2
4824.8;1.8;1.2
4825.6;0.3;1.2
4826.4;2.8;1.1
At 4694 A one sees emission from [O II] 3727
